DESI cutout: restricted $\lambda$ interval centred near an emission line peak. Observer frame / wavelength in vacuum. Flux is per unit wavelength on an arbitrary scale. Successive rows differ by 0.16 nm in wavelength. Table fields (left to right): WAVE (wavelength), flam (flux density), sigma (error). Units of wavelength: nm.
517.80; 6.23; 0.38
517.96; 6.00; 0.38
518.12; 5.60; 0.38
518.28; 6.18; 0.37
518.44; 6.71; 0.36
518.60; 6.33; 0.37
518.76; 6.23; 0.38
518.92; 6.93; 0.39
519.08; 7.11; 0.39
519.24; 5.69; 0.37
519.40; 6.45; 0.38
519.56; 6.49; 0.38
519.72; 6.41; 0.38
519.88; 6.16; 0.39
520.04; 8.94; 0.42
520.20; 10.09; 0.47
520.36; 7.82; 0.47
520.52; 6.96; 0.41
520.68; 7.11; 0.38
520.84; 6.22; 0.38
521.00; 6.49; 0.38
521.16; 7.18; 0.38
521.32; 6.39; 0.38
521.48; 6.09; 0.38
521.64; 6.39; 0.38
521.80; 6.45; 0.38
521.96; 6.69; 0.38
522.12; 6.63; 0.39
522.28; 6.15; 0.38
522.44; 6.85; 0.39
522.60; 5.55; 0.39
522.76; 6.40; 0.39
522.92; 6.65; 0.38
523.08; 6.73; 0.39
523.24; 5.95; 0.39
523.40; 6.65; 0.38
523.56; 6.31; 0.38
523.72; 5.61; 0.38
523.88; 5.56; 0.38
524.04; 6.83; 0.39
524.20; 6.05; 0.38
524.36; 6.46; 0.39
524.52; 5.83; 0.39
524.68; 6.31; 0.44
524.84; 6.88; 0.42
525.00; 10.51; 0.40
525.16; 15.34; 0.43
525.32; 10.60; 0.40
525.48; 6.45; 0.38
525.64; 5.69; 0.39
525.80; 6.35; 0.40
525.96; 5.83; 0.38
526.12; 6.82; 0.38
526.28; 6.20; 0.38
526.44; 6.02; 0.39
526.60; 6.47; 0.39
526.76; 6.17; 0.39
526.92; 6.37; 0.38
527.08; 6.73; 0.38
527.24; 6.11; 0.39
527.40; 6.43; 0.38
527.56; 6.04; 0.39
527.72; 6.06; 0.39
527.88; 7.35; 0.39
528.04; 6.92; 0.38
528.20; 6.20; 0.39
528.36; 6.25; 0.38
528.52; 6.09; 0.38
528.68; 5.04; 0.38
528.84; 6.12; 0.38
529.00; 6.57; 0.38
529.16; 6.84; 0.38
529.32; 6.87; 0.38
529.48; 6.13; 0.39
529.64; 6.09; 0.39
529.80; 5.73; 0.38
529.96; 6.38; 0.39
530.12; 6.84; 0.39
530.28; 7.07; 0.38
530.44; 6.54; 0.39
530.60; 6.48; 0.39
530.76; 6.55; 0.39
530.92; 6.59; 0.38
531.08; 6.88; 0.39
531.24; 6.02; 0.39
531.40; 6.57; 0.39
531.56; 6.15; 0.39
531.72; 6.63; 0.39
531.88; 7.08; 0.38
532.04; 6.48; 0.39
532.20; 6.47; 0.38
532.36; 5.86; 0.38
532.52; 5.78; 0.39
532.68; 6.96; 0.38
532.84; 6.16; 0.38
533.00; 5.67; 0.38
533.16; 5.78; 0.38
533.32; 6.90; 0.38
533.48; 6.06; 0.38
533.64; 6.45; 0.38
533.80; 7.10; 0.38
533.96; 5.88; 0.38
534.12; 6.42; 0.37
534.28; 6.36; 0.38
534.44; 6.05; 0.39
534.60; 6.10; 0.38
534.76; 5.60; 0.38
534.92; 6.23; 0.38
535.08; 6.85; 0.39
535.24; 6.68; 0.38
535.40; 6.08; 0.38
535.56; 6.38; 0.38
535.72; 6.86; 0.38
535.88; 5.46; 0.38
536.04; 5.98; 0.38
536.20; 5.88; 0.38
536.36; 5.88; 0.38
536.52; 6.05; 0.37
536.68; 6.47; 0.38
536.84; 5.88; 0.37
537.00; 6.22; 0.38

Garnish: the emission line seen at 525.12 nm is [O III]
